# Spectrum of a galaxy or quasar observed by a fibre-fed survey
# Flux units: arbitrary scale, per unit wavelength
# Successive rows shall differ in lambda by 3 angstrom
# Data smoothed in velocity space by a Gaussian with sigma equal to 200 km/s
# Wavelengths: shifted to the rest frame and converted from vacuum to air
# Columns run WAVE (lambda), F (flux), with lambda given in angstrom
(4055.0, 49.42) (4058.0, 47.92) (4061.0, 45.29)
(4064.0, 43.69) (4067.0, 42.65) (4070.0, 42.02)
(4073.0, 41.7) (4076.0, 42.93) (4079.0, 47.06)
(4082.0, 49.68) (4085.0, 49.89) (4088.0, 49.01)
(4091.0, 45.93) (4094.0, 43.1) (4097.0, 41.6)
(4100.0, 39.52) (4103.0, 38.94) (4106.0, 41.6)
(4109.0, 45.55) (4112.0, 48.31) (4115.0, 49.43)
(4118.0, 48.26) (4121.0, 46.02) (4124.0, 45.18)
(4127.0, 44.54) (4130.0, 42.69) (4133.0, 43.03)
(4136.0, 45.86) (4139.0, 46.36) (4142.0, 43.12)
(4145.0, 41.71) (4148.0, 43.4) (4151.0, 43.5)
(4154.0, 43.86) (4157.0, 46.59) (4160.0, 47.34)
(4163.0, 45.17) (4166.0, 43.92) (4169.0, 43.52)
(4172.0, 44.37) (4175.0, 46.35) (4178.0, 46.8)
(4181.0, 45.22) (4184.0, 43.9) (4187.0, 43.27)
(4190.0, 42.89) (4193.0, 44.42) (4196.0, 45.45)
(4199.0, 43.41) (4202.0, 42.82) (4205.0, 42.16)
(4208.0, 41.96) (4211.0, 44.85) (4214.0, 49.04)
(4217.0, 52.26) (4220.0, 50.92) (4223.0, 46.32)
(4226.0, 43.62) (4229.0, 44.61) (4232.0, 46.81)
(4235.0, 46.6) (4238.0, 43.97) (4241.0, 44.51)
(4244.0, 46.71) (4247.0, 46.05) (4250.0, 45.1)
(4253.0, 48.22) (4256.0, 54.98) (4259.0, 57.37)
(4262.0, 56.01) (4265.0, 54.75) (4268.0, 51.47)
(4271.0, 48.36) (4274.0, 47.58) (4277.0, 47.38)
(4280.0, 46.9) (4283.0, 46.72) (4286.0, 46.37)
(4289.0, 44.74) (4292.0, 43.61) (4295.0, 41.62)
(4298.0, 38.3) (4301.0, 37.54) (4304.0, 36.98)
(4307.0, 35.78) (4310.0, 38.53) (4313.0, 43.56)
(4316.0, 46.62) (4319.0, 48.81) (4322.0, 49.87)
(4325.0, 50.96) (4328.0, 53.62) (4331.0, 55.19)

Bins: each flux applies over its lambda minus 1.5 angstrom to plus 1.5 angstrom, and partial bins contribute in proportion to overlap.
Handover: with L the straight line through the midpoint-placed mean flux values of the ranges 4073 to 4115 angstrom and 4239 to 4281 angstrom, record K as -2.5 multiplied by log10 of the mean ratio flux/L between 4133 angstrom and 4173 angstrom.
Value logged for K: 0.05 mag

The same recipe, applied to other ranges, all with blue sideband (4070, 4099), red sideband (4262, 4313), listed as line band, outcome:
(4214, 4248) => -0.047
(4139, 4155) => 0.042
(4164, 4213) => 0.019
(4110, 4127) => -0.045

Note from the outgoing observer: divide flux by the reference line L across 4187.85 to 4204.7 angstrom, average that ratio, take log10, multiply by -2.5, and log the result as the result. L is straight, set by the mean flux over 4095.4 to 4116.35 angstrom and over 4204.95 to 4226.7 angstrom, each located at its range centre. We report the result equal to 0.061 mag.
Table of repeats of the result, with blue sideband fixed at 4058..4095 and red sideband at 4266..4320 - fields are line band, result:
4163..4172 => 0.02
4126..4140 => 0.01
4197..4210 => 0.04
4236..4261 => -0.10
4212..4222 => -0.13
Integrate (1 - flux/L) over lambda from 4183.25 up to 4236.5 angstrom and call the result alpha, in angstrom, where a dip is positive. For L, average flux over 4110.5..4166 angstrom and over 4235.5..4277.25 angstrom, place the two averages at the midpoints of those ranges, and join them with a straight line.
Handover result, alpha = 2.8 angstrom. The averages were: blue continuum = 45.2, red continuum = 49.5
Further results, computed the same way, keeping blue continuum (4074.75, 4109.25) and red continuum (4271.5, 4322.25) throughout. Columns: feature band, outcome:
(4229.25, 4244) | -0.6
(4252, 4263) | -2.7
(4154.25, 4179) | -0.7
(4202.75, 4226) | -1.3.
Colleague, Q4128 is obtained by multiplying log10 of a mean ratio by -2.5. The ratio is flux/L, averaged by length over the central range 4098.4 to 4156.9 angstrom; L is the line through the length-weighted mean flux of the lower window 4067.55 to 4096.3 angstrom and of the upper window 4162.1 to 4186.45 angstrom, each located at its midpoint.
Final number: 0.02 mag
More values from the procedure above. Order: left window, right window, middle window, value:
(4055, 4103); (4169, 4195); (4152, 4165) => -0.023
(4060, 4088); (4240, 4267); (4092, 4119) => 0.052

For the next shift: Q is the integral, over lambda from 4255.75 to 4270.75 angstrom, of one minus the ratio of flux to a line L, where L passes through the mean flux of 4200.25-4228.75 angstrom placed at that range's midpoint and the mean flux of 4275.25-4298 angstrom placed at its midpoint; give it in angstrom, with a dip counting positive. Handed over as -3.0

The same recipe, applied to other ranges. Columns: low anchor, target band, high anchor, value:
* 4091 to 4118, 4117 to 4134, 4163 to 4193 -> -0.3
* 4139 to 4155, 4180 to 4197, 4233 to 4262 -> 0.5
